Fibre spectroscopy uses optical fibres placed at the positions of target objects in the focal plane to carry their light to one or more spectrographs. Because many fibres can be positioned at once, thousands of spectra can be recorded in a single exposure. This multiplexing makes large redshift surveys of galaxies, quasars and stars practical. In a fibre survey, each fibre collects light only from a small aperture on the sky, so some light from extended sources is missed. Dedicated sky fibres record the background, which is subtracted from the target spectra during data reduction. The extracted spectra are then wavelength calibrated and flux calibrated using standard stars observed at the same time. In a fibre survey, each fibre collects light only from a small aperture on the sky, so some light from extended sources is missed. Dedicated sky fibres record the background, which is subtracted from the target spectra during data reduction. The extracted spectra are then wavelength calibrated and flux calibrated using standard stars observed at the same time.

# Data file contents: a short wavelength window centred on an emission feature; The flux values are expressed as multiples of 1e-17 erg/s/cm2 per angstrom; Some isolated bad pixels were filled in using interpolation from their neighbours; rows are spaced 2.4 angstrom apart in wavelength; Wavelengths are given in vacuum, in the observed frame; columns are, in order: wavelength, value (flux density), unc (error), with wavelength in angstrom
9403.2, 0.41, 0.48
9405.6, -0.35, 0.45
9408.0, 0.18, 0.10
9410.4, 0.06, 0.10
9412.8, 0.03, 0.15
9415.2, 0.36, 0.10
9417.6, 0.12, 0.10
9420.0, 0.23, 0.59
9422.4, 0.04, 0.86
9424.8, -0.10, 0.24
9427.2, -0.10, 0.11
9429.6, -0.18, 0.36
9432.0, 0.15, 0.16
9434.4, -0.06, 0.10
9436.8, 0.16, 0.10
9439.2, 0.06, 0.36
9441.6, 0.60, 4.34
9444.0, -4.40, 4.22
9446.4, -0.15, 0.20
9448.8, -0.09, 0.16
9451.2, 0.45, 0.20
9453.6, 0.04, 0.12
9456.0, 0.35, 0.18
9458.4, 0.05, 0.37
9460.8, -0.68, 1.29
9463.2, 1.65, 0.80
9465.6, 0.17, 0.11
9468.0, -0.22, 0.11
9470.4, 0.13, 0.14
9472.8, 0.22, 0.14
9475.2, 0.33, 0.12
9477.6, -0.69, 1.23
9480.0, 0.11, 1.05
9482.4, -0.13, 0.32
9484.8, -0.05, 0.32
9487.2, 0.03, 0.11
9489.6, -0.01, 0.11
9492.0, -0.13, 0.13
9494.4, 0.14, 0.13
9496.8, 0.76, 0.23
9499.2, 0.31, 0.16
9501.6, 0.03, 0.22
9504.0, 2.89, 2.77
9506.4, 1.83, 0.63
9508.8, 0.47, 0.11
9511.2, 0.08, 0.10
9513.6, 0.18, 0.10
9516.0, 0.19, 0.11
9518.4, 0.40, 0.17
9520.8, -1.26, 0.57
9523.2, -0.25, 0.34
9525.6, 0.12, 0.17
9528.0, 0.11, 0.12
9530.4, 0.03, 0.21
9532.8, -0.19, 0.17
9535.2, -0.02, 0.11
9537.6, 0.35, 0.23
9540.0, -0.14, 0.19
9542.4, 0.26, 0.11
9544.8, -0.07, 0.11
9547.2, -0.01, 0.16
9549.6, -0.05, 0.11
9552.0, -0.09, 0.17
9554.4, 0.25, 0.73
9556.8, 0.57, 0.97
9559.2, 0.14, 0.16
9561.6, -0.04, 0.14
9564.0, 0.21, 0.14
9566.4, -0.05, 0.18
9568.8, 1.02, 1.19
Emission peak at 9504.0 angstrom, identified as H-gamma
